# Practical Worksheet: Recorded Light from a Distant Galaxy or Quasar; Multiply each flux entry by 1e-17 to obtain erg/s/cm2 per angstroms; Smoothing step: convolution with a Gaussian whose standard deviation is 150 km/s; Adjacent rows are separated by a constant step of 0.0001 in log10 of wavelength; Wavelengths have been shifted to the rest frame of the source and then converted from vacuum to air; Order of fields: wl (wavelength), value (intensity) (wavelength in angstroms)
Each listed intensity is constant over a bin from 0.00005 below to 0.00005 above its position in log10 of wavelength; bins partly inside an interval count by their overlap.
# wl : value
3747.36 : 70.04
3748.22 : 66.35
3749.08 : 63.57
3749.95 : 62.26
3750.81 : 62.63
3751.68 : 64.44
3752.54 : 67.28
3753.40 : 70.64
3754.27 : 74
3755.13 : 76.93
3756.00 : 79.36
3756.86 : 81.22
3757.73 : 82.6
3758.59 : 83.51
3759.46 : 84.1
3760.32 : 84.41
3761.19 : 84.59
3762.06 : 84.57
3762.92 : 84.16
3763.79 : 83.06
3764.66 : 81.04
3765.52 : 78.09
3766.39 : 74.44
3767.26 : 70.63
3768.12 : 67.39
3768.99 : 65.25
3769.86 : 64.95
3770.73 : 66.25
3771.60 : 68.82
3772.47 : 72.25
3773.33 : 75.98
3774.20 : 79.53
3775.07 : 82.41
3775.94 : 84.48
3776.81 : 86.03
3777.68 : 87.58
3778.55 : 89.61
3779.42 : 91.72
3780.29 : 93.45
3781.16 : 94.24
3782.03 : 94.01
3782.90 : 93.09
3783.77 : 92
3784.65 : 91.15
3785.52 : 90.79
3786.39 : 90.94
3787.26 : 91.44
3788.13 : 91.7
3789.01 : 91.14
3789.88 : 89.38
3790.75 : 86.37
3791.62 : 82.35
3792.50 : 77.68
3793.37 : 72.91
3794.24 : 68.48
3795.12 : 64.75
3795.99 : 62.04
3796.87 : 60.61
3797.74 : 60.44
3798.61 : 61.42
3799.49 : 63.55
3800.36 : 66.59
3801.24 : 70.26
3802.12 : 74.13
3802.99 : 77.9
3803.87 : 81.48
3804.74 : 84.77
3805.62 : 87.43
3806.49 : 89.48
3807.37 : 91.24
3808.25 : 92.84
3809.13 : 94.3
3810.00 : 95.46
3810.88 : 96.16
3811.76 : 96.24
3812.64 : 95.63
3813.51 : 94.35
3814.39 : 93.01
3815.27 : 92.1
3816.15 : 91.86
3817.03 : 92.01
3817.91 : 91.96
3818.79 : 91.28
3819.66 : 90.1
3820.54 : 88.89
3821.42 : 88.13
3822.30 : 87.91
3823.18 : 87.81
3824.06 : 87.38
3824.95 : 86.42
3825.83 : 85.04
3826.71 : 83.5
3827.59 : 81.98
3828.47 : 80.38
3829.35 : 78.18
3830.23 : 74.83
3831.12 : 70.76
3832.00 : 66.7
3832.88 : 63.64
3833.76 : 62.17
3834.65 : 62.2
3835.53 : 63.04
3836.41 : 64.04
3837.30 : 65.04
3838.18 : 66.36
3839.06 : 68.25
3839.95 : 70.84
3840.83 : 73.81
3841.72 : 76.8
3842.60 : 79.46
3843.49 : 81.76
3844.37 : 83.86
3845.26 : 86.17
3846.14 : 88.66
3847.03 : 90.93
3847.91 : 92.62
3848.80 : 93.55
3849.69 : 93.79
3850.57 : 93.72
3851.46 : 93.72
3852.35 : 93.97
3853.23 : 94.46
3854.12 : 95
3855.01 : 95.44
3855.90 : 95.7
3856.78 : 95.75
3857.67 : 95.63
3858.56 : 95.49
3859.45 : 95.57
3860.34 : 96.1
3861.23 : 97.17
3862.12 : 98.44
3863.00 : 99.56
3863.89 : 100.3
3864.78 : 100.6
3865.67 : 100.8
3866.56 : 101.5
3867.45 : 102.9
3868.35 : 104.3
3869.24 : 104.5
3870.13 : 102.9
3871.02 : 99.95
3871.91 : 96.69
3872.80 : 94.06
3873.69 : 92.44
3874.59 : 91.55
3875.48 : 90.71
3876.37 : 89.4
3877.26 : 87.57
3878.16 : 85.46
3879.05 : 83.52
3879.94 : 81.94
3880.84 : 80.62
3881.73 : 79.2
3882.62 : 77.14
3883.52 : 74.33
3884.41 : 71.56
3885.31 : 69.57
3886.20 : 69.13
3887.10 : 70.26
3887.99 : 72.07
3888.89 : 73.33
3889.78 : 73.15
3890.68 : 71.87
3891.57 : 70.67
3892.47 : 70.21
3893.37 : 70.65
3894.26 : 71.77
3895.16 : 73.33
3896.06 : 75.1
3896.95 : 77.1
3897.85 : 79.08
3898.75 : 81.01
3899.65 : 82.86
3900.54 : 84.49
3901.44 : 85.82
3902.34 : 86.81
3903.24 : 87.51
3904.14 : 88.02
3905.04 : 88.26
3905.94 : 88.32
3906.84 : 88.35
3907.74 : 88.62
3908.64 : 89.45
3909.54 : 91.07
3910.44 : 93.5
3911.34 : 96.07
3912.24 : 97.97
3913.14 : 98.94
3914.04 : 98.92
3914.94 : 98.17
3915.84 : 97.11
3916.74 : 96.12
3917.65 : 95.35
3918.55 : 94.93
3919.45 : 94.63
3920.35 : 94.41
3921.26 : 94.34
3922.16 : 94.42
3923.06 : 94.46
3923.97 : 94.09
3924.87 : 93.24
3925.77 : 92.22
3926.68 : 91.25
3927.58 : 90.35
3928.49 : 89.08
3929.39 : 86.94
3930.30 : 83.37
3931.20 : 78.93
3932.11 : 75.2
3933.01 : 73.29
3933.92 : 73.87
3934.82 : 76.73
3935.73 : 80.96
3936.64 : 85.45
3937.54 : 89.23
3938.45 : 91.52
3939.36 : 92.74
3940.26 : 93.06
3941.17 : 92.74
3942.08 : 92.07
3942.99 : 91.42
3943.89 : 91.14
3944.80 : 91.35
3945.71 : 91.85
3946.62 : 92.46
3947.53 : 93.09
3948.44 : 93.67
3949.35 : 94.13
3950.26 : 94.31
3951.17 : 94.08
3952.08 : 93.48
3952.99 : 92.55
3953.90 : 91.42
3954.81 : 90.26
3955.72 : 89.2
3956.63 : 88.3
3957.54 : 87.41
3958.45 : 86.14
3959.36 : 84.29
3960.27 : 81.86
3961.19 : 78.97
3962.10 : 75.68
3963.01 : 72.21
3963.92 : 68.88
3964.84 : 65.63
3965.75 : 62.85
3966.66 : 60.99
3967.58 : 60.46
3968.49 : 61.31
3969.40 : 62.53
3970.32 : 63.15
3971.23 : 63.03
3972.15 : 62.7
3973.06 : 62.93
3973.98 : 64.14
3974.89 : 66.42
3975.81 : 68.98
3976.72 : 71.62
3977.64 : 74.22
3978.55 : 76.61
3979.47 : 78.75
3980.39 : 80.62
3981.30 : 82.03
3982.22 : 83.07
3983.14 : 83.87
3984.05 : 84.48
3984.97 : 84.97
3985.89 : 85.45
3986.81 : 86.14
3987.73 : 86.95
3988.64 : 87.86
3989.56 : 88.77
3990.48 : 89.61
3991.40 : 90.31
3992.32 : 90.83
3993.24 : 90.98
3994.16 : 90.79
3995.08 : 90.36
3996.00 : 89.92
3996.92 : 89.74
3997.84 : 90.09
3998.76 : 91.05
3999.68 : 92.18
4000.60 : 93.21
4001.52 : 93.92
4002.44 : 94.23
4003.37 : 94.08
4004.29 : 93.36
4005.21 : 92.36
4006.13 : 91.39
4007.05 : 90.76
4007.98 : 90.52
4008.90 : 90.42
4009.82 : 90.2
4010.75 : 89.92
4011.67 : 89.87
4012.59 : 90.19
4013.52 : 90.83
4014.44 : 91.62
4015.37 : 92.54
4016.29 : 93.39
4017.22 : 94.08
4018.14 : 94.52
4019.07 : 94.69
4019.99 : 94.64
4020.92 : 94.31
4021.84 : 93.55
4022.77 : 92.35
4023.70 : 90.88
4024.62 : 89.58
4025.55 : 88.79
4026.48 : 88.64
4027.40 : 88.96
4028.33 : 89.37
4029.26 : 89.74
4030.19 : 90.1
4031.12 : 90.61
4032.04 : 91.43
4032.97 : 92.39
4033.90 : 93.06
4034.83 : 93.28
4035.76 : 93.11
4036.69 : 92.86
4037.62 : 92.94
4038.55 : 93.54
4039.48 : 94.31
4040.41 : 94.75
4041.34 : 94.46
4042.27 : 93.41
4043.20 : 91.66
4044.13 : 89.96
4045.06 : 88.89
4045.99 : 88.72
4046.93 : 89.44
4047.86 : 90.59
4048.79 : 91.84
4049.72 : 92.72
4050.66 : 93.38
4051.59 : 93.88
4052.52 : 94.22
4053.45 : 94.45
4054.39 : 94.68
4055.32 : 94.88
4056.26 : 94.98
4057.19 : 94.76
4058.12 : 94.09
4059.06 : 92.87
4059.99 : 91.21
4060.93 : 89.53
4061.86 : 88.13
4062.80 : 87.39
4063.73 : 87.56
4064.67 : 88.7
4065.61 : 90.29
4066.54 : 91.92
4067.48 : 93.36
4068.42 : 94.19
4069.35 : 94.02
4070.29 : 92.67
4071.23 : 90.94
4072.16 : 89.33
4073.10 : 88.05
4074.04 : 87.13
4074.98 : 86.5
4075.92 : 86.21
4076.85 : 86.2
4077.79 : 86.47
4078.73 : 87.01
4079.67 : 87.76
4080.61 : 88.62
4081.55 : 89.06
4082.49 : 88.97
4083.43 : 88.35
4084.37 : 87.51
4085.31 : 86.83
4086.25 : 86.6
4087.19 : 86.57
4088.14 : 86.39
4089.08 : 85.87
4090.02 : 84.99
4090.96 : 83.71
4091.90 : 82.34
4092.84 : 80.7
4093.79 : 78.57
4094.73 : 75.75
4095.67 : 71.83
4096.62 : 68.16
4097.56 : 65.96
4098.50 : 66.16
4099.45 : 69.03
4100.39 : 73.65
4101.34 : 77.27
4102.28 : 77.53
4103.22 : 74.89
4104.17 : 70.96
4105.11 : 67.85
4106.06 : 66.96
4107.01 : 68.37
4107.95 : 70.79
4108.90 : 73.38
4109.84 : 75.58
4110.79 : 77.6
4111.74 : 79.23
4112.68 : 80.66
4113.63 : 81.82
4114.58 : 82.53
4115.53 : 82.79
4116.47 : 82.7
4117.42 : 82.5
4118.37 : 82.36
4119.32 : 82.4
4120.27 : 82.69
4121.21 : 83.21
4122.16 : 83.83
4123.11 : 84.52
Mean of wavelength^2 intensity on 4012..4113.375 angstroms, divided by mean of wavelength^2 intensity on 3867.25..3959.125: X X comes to 1.07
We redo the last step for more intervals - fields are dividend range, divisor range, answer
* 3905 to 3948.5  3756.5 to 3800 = 1.22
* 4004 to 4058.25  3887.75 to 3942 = 1.13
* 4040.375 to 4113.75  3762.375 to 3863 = 1.17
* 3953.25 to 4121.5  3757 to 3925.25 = 1.11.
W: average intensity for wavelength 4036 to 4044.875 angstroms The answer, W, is 93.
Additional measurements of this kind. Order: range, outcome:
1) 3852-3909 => 87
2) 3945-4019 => 84.2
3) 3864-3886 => 90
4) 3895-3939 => 88.3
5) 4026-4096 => 89.6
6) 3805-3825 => 91.4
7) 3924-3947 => 87.3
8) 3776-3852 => 82.7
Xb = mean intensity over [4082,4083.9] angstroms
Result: 88.7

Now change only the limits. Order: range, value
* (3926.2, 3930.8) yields 88.1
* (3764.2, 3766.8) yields 78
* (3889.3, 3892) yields 72.1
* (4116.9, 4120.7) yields 82.3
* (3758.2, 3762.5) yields 84.2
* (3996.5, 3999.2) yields 90.3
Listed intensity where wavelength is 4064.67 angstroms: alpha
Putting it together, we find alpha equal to 88.7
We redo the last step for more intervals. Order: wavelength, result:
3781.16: 94.24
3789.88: 89.38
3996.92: 89.74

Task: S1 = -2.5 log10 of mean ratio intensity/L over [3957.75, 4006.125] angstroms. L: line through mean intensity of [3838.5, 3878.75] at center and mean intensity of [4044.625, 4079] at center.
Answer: 0.141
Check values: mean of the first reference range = 92.4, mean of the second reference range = 90.9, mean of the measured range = 80.3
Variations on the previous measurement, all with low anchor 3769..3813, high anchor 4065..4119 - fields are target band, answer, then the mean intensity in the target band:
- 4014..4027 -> -0.13 mag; 92.4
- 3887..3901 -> 0.10 mag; 75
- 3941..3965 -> -0.07 mag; 87.5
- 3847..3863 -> -0.16 mag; 95.1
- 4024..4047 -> -0.12 mag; 91.4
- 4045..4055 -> -0.13 mag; 92.2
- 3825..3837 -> 0.13 mag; 72.4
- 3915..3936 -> -0.09 mag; 88.7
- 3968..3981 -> 0.19 mag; 68.5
